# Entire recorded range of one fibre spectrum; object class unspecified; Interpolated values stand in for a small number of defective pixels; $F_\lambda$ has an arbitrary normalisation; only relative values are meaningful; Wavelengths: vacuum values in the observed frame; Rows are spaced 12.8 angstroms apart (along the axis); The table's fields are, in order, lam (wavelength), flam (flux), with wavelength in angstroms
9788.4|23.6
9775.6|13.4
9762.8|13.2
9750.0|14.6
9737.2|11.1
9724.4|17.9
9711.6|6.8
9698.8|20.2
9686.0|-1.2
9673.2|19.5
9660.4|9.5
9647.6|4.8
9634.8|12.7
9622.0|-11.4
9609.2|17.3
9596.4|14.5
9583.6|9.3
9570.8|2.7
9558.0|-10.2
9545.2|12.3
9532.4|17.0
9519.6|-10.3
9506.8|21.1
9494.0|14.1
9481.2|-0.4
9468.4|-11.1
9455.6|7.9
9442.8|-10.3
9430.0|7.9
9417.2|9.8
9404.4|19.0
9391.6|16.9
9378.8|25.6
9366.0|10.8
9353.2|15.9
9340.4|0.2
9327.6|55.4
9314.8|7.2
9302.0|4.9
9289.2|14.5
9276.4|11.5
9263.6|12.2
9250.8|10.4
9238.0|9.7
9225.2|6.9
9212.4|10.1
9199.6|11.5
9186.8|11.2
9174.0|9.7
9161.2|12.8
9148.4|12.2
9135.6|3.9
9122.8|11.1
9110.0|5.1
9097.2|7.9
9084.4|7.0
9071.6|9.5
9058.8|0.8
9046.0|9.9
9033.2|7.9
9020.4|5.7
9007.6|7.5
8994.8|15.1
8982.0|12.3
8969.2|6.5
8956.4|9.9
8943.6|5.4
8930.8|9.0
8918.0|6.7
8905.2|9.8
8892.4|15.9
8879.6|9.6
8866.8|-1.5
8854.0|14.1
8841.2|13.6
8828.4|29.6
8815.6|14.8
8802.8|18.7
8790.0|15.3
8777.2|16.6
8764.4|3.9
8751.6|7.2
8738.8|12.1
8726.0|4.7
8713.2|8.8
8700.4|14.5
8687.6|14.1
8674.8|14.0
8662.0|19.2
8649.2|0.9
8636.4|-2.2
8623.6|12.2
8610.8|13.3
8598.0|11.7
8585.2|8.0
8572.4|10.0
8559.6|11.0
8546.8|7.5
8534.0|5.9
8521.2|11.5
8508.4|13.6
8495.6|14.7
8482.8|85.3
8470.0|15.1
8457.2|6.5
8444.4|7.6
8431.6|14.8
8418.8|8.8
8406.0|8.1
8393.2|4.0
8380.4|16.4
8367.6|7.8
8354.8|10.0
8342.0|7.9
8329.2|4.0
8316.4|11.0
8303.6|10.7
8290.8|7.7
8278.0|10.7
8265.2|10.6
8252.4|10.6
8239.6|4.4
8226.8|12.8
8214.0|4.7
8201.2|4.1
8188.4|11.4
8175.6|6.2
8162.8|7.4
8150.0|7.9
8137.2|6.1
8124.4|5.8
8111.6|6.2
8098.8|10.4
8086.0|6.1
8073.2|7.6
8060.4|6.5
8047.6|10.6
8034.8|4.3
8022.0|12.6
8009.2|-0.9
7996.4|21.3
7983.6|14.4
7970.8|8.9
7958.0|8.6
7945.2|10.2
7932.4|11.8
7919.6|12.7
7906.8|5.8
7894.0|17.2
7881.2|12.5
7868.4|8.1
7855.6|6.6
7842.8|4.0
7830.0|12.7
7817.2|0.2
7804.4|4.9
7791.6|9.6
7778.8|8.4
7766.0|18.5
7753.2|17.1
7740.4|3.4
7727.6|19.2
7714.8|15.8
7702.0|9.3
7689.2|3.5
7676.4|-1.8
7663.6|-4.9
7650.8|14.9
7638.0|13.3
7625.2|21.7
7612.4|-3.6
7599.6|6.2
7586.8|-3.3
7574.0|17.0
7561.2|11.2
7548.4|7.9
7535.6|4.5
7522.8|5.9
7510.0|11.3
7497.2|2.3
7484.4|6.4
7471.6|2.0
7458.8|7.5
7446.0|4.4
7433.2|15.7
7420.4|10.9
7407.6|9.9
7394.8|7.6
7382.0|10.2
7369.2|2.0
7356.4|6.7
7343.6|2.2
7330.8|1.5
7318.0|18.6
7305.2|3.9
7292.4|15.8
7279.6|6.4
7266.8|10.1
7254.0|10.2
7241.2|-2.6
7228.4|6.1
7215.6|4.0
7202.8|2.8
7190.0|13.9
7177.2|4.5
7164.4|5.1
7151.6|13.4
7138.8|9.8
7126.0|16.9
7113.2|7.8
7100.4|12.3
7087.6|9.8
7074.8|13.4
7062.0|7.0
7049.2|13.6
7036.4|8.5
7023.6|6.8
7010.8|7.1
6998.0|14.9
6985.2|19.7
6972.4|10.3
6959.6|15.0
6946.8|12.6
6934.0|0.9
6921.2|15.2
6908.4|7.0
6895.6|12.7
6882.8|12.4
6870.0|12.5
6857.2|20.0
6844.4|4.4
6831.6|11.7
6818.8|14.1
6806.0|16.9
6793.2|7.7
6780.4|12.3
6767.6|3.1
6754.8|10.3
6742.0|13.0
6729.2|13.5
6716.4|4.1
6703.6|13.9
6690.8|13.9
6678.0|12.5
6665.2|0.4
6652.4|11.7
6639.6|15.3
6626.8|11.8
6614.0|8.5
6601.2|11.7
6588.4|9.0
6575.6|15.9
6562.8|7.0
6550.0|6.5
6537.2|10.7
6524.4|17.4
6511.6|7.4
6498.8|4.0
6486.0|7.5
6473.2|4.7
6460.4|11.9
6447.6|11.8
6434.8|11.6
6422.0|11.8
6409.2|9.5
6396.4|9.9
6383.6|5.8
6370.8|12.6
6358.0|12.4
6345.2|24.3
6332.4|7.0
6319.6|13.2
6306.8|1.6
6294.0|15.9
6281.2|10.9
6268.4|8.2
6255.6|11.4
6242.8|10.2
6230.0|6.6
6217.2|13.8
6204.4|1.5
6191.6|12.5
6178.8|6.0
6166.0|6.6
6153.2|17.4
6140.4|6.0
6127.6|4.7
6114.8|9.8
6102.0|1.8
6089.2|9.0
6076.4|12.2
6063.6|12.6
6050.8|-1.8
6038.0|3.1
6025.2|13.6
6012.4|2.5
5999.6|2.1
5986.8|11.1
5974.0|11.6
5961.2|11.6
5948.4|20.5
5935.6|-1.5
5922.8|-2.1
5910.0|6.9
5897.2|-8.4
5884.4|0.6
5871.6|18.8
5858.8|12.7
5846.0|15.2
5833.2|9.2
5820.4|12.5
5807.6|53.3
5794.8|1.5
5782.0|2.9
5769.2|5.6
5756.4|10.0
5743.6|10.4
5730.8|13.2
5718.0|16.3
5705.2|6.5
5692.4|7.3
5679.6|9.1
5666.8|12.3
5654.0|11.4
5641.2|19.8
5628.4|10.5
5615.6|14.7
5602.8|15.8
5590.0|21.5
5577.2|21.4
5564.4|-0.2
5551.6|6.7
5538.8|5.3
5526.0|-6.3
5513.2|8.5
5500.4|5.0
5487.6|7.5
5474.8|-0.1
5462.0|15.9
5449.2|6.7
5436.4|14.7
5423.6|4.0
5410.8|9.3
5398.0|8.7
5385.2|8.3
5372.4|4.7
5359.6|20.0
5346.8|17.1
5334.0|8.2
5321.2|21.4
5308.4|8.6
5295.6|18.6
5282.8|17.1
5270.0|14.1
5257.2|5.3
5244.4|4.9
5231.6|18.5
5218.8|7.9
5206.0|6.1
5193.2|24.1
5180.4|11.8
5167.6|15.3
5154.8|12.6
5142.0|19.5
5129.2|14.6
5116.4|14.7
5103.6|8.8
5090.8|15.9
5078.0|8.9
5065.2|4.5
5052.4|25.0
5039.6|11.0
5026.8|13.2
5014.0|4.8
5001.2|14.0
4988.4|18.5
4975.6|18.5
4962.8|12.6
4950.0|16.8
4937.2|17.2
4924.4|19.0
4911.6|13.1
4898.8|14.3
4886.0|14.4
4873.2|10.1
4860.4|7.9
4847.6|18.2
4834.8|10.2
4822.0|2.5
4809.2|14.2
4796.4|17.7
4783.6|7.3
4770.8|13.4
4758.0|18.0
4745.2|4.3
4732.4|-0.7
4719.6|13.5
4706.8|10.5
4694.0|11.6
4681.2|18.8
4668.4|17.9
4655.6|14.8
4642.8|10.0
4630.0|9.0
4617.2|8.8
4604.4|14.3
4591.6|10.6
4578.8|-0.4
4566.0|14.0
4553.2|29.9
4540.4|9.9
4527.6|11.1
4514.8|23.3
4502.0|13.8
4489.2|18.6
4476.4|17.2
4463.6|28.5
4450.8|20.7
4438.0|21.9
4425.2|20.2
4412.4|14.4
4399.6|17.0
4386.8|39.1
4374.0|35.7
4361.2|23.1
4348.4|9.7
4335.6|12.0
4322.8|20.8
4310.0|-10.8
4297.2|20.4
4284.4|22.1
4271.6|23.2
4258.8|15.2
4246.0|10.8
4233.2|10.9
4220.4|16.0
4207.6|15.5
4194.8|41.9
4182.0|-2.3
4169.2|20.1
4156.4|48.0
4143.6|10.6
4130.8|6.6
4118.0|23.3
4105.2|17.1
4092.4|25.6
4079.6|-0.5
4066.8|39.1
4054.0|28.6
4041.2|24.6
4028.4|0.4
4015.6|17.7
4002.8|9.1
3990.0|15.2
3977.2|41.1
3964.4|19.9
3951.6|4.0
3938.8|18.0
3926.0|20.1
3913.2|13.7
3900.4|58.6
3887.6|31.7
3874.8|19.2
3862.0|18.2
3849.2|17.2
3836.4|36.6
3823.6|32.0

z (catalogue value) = 1.28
